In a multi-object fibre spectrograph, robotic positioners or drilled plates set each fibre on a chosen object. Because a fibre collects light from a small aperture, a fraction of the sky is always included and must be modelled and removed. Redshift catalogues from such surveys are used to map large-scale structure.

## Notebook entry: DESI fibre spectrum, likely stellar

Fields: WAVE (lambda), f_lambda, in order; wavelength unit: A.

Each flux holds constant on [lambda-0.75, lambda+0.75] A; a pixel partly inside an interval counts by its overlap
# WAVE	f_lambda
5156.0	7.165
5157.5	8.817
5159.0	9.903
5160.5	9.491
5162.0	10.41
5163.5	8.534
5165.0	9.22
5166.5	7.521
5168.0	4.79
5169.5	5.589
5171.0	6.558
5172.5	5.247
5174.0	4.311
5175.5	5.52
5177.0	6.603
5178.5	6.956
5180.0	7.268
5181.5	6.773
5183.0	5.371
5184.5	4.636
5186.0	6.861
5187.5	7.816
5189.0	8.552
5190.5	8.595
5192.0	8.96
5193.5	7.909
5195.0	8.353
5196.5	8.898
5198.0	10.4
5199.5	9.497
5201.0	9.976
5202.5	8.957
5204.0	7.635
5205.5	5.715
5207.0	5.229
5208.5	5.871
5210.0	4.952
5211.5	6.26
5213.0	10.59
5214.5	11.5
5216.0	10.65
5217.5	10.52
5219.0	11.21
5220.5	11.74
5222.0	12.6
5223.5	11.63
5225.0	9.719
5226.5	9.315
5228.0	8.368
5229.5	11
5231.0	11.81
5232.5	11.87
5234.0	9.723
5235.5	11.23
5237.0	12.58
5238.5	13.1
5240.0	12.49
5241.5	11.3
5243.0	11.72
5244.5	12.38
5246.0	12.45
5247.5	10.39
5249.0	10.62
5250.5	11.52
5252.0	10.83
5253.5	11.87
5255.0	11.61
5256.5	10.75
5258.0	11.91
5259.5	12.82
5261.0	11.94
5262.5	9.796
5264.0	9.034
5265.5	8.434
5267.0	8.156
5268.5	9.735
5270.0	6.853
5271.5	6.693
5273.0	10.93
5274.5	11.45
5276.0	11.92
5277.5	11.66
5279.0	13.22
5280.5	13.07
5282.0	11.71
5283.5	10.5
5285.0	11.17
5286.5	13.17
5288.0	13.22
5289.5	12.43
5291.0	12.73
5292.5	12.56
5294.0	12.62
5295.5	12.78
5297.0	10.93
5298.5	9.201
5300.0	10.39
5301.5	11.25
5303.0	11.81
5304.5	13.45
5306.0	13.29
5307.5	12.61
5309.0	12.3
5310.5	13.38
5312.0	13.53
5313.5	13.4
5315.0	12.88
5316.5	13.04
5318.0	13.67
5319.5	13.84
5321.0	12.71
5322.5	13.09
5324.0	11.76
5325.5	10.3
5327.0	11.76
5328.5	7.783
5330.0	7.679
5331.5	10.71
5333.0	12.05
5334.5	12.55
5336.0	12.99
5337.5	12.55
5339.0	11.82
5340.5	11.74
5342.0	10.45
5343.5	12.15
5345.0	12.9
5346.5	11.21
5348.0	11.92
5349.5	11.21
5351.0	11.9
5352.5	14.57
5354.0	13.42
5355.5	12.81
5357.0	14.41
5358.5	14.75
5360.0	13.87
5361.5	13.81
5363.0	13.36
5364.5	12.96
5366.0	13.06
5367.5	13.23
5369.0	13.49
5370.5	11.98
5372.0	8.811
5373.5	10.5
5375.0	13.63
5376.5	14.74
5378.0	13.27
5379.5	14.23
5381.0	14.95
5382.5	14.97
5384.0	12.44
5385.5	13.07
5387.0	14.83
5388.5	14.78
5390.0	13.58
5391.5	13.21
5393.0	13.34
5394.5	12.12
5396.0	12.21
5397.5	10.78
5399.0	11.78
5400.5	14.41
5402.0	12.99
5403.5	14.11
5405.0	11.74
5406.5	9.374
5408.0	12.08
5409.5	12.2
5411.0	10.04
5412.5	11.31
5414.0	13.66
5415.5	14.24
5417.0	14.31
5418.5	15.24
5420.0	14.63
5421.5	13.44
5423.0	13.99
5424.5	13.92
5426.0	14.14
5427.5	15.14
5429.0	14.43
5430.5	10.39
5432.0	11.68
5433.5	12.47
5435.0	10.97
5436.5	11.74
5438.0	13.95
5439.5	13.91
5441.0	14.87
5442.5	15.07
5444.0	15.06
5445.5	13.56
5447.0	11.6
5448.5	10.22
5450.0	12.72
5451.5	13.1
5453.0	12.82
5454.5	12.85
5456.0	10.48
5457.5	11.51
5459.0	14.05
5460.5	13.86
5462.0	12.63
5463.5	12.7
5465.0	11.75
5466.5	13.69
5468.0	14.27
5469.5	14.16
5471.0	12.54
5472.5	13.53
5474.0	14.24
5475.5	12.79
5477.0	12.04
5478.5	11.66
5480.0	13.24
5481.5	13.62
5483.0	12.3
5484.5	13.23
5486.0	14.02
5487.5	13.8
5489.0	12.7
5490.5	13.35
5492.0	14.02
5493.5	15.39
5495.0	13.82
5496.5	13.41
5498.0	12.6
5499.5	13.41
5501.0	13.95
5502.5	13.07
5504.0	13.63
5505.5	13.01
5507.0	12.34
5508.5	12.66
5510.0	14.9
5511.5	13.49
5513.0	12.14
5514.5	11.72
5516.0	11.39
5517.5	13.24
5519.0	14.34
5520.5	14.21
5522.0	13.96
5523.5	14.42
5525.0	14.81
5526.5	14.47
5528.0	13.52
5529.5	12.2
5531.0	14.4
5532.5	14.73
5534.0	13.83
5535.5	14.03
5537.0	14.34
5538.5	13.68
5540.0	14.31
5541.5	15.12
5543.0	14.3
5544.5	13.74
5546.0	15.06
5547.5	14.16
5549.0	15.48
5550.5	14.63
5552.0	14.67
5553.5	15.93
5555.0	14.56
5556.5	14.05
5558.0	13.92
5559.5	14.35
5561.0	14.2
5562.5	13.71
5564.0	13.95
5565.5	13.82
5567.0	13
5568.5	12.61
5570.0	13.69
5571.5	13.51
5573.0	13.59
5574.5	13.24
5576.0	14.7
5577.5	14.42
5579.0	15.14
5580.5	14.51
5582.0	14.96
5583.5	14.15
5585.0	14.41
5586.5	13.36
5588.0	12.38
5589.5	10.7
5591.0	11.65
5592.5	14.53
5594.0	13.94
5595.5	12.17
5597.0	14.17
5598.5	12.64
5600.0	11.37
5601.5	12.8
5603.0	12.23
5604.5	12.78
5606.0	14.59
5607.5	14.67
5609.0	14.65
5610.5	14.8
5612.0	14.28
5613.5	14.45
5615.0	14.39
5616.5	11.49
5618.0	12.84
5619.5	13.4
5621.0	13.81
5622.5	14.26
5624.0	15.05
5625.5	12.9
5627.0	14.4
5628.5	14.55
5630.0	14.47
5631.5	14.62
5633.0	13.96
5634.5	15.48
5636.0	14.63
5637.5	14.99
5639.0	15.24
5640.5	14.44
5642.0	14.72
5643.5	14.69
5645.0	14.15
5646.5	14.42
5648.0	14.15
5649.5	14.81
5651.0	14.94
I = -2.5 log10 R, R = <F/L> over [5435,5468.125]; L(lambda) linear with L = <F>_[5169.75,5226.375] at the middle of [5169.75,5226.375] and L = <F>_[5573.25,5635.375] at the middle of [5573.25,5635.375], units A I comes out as -0.12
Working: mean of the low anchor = 8.09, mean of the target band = 12.9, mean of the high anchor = 13.7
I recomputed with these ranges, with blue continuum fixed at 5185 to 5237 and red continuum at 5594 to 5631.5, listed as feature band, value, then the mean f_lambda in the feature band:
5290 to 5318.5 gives -0.20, 12.4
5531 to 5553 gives -0.12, 14.5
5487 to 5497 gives -0.12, 13.8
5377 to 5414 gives -0.14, 12.9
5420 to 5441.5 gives -0.14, 13.2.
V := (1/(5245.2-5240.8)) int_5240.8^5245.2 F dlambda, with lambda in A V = 11.8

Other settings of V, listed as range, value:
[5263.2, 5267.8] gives 8.57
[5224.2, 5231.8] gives 10.1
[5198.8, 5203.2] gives 9.48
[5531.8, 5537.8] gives 14.2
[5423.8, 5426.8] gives 14.1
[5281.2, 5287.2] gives 11.6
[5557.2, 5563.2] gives 14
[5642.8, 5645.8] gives 14.4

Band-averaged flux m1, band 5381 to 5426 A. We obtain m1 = 13.1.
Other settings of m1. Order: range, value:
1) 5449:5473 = 12.9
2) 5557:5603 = 13.5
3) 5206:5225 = 9.36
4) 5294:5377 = 12.3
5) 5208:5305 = 11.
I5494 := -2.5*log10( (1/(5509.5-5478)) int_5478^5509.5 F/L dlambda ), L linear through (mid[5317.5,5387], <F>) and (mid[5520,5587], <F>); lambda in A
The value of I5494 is 0.03 mag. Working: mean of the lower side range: 12.5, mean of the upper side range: 14.2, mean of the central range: 13.3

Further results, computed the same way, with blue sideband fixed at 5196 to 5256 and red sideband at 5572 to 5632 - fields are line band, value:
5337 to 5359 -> -0.10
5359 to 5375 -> -0.10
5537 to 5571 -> -0.08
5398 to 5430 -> -0.10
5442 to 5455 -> -0.06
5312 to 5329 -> -0.11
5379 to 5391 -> -0.20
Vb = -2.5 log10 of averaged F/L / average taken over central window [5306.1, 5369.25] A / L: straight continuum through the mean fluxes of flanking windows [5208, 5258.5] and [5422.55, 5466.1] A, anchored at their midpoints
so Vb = -0.05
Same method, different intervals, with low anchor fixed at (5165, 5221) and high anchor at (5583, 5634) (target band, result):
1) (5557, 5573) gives -0.060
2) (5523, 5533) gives -0.134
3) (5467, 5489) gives -0.133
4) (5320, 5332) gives -0.132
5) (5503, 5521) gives -0.076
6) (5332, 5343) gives -0.228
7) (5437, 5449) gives -0.207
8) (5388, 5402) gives -0.219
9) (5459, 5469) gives -0.152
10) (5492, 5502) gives -0.151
